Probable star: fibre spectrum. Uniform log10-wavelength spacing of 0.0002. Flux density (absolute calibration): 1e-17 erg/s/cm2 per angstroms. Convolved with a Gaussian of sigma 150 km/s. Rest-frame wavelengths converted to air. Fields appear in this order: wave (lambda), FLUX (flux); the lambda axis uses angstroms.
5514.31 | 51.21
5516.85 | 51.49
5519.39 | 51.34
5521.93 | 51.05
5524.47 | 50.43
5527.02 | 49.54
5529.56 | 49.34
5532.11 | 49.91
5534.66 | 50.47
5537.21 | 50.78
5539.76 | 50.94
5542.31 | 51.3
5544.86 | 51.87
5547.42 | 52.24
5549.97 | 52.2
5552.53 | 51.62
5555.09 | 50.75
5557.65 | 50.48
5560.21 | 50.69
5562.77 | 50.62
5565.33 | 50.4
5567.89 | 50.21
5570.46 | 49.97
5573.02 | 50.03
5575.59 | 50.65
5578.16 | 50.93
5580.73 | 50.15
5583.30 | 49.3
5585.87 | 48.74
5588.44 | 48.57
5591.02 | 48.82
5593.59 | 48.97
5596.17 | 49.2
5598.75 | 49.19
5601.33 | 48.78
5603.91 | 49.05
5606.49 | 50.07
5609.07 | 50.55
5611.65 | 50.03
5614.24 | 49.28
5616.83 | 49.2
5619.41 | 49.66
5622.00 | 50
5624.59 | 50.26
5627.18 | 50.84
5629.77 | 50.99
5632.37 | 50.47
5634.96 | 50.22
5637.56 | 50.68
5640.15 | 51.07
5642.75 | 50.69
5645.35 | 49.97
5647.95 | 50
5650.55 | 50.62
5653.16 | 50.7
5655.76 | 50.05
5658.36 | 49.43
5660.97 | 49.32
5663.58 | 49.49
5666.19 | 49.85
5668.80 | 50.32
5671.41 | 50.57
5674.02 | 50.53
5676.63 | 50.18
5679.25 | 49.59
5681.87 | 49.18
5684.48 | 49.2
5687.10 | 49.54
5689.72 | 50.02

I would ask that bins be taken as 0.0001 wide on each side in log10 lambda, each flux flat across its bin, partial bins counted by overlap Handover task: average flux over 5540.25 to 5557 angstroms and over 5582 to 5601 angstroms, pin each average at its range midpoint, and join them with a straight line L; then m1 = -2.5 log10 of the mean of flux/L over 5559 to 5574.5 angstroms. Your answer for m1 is 0.003 mag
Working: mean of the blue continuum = 51.6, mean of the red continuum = 49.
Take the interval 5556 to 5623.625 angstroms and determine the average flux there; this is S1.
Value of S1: 49.8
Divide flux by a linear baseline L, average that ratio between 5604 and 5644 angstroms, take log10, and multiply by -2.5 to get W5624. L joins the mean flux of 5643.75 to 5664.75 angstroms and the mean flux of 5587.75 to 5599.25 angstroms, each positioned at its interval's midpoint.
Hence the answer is -0.02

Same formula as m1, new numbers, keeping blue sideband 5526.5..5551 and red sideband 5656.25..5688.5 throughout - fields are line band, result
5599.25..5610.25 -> 0.016 mag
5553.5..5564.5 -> 0.002 mag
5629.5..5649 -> -0.009 mag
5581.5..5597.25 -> 0.033 mag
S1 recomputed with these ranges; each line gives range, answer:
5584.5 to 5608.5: 49.1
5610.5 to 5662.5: 50.2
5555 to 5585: 50.3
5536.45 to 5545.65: 51.2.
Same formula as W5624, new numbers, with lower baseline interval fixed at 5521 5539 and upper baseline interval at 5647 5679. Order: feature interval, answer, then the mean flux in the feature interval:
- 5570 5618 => 0.013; 49.5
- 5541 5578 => -0.016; 50.9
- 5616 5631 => -0.002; 50.2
